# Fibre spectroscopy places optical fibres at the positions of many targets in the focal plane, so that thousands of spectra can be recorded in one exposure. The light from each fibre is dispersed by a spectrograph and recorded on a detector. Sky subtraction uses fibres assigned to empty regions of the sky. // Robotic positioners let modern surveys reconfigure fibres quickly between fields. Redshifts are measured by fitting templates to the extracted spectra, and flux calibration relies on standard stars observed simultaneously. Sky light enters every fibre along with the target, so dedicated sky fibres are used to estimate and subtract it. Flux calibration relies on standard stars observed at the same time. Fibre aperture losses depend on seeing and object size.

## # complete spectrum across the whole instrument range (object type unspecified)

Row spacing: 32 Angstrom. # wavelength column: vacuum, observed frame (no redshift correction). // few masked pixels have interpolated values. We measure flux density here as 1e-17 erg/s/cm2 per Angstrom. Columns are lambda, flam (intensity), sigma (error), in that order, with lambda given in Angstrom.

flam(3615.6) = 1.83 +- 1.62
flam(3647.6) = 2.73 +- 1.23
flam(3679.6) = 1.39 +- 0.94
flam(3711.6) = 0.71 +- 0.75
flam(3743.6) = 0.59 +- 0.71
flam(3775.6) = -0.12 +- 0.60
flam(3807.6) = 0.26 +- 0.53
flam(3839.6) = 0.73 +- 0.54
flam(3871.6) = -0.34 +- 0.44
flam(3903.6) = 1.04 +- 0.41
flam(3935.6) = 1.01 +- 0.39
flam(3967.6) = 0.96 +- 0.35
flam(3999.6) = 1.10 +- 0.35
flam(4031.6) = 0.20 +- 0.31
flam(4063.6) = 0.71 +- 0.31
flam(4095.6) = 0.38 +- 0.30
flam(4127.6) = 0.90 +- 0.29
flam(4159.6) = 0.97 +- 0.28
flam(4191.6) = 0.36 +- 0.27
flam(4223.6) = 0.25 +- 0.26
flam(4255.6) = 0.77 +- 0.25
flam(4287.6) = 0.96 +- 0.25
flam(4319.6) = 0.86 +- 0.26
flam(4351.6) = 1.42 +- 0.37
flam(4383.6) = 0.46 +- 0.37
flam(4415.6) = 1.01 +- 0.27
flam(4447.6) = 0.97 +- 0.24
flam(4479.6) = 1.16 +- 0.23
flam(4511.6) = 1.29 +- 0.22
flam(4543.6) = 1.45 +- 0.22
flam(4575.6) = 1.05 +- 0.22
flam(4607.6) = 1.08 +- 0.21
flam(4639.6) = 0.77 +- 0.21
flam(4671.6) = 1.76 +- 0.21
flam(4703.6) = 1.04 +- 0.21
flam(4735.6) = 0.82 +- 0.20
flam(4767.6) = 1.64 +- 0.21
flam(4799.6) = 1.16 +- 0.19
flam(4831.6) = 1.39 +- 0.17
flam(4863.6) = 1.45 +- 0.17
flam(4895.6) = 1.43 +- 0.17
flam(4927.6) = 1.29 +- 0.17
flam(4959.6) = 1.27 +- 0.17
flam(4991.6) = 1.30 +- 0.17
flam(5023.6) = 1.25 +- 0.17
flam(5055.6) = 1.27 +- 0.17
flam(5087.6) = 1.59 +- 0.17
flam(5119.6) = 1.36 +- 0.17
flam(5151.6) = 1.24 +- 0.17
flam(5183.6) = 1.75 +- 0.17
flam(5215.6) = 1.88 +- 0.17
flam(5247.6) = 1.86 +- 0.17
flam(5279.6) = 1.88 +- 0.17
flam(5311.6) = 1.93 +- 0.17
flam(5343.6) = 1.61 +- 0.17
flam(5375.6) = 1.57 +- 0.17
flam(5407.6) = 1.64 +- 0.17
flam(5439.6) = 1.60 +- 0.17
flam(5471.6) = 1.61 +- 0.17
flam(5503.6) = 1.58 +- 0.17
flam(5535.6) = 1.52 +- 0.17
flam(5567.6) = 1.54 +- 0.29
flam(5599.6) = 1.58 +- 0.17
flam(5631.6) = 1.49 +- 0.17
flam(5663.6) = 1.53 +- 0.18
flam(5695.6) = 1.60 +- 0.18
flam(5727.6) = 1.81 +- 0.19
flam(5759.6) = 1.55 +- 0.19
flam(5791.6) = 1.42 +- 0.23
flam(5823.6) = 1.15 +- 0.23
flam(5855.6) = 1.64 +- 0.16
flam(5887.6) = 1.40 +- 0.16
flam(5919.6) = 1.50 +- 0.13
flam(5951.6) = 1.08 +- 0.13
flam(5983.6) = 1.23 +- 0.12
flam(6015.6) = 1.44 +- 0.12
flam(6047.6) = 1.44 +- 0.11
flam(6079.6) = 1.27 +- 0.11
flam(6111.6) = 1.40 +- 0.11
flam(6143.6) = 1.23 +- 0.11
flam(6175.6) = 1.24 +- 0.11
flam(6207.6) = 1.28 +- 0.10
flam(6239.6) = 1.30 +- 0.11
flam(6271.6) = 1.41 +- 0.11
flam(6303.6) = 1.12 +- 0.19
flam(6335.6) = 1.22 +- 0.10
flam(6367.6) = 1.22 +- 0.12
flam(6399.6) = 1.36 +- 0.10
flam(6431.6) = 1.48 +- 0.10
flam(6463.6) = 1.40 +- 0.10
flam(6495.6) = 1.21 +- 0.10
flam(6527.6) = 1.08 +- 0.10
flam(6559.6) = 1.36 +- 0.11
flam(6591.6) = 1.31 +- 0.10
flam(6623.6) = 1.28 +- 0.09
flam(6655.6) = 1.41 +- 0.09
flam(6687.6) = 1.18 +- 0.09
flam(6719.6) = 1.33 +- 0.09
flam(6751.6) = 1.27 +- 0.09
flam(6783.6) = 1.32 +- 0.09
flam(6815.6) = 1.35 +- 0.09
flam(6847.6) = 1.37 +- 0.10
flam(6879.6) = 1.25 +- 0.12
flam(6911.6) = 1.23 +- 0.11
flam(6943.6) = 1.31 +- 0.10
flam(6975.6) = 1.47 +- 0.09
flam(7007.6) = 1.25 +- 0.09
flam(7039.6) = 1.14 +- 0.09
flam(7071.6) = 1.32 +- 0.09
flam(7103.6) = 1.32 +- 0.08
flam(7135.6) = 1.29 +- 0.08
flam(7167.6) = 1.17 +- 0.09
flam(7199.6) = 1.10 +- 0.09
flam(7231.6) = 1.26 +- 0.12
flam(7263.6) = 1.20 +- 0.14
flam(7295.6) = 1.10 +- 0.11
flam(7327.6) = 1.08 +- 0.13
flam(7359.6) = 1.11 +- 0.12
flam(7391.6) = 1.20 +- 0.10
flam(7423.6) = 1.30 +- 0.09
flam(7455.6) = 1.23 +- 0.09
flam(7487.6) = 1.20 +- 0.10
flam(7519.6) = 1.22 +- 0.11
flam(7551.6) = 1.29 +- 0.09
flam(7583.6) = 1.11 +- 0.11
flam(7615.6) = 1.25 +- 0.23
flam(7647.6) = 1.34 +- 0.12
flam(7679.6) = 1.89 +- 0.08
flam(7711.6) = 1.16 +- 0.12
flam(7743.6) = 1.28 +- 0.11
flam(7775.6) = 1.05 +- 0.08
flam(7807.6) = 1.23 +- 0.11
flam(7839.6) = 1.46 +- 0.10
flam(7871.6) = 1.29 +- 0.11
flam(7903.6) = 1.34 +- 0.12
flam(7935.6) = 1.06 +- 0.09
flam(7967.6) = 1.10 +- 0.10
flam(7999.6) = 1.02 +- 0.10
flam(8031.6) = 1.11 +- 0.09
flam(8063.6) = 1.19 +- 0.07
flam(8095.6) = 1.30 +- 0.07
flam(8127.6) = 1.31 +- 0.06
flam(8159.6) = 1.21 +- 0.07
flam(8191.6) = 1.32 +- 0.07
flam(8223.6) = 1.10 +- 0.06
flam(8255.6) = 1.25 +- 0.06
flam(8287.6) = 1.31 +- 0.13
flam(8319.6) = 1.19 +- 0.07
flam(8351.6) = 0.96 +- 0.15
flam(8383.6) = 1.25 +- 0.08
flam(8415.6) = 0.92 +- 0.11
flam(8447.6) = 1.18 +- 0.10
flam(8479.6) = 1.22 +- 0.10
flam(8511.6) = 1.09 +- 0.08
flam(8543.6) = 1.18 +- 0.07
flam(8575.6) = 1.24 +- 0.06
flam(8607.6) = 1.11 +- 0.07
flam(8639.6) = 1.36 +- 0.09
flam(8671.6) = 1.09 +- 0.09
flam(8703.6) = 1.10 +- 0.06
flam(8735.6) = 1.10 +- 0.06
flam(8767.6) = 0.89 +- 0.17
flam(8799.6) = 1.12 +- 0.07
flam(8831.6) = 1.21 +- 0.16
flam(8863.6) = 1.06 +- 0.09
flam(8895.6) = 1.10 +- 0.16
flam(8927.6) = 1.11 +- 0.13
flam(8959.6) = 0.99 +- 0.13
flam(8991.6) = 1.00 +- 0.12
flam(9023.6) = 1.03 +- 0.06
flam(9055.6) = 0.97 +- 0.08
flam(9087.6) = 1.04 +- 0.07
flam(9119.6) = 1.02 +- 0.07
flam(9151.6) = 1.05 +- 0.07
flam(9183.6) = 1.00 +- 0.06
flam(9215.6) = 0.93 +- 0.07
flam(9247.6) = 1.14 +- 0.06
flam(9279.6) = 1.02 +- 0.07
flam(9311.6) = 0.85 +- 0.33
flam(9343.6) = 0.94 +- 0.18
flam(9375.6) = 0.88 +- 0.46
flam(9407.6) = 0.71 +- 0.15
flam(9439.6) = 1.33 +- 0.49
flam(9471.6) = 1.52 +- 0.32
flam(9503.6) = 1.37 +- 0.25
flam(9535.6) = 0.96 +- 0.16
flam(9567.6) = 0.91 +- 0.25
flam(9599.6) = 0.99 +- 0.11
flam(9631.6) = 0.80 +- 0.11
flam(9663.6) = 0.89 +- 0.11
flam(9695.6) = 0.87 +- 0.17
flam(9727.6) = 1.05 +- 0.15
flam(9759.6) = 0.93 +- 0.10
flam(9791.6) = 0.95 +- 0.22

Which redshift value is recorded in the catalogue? 0.168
